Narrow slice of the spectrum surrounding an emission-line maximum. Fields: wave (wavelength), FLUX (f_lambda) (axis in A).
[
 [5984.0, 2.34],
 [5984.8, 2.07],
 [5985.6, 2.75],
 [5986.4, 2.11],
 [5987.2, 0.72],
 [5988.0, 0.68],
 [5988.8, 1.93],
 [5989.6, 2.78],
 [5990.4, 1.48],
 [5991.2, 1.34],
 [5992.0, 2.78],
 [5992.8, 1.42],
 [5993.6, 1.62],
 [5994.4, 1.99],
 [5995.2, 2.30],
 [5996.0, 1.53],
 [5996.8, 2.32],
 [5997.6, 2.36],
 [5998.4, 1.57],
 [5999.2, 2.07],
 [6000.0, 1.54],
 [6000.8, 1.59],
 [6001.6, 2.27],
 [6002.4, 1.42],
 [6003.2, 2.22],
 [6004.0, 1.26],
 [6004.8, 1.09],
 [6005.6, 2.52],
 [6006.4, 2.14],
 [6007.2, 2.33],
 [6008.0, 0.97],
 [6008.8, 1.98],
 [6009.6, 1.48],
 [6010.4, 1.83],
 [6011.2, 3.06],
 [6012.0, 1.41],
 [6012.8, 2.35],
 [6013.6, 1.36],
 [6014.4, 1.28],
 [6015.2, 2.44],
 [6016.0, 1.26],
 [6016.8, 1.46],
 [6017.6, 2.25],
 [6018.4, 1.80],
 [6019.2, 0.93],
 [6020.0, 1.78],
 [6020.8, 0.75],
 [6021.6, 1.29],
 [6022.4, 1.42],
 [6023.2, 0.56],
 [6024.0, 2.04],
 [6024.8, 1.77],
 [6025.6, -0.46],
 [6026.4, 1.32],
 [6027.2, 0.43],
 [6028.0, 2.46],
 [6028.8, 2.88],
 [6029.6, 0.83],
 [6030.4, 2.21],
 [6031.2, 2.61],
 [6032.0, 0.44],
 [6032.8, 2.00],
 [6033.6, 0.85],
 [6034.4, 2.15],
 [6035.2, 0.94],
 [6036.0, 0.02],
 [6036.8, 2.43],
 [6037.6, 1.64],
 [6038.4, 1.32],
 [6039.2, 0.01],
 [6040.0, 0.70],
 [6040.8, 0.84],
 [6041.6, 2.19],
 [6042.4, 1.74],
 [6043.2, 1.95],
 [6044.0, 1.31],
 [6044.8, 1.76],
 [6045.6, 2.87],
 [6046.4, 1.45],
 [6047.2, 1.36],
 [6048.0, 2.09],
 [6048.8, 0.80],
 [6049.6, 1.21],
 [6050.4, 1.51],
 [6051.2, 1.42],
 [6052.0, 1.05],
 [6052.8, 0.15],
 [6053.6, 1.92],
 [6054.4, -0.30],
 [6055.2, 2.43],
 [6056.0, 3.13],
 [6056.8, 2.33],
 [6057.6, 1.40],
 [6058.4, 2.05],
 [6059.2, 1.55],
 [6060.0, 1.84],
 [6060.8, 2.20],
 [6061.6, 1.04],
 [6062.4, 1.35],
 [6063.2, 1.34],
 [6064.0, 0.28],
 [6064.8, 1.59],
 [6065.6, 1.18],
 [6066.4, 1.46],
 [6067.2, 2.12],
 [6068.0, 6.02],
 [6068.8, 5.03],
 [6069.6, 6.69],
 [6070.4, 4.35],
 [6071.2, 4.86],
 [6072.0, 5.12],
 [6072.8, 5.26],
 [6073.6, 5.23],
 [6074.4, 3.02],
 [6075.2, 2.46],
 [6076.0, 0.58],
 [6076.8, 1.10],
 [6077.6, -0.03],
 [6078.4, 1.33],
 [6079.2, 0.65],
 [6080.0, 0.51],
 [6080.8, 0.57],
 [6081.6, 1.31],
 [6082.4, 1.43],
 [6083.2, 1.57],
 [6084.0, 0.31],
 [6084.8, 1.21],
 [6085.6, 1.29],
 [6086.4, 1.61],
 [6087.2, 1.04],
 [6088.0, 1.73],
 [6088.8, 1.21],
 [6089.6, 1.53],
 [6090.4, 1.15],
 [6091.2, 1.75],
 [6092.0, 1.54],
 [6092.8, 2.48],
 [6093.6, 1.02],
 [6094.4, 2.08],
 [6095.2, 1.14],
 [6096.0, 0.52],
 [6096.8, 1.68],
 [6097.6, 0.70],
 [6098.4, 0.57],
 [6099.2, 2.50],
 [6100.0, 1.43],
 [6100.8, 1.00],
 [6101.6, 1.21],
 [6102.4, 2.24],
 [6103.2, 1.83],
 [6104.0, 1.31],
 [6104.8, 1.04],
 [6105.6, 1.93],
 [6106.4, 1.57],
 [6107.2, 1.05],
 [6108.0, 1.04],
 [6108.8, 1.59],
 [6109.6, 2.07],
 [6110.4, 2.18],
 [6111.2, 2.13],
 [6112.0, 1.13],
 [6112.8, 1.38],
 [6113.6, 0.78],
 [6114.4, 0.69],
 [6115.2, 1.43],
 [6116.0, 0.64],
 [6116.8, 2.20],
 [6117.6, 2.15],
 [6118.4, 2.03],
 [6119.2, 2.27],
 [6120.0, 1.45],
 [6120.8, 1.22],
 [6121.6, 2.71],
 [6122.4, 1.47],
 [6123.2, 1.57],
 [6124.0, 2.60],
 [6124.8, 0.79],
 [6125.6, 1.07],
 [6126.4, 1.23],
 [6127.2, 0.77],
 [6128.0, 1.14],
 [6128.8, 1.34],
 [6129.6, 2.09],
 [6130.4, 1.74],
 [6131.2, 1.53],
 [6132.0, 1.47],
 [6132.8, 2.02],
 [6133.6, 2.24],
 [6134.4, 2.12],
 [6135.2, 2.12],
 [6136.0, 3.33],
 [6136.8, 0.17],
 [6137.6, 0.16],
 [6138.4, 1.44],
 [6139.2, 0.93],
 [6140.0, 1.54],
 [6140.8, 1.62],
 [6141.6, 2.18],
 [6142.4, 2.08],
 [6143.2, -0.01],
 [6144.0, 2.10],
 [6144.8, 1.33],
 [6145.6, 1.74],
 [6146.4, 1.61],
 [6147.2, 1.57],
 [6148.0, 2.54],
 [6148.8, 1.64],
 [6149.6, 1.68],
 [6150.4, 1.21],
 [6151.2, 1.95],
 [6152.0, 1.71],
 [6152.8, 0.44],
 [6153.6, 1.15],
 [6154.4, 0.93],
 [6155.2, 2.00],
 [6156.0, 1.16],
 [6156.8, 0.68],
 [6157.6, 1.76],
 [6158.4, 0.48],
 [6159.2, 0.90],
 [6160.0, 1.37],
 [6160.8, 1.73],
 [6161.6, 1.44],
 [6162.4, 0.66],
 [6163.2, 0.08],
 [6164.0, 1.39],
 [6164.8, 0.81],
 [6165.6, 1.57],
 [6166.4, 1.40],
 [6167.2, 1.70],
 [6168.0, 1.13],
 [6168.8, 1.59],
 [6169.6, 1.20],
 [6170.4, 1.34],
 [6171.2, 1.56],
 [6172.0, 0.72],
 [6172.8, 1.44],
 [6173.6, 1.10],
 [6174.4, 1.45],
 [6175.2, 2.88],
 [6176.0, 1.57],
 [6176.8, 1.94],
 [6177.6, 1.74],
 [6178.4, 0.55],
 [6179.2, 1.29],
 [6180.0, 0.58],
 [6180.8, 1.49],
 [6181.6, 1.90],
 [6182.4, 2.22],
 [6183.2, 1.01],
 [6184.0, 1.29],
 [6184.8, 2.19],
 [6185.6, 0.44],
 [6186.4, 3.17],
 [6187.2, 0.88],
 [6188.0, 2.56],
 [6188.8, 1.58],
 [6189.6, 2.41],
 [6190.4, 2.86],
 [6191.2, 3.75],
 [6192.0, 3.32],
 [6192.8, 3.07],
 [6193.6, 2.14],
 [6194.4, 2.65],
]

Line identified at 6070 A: Hbeta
